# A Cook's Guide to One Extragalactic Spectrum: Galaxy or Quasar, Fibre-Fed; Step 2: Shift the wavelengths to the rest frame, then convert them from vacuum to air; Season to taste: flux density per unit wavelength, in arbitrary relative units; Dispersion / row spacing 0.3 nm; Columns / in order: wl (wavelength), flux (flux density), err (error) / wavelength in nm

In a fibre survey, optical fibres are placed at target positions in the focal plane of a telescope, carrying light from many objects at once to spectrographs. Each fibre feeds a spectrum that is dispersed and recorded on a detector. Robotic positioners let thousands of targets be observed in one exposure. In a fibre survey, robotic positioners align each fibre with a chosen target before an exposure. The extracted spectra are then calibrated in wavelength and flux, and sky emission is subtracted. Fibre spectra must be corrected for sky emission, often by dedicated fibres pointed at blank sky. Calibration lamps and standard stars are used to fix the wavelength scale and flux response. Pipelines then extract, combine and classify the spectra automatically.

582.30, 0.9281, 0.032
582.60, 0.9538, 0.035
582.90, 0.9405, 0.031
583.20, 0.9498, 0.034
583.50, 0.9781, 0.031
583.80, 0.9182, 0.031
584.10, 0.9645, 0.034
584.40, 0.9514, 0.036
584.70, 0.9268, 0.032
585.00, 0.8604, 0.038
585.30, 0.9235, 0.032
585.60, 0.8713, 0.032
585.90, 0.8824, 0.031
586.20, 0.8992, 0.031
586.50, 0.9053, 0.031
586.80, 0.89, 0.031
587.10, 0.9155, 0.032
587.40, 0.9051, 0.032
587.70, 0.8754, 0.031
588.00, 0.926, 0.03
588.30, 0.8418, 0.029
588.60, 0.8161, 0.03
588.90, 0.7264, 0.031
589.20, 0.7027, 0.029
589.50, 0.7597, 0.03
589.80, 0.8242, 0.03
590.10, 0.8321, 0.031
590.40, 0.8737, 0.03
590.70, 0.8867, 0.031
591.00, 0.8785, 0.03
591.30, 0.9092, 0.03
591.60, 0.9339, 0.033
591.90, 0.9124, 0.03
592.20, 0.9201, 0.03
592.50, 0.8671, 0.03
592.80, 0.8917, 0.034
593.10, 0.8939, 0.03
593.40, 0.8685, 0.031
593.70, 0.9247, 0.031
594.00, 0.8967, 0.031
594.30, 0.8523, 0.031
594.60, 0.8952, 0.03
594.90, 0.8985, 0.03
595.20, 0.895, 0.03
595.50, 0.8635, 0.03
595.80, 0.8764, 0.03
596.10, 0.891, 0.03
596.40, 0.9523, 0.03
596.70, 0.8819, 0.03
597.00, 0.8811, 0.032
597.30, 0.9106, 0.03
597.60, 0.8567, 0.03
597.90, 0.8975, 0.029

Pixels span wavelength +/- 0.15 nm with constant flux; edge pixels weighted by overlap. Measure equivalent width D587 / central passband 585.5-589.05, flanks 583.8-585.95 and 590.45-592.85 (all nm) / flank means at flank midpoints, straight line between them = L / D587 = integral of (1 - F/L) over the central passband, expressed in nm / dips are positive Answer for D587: 0.15 nm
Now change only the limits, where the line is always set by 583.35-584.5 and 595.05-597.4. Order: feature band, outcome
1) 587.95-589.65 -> 0.26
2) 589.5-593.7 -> 0.16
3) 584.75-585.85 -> 0.07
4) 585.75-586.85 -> 0.05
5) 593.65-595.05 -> 0.02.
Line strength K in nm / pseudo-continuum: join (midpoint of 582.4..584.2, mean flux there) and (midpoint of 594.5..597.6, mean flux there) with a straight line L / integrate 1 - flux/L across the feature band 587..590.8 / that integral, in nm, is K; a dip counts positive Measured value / 0.37 nm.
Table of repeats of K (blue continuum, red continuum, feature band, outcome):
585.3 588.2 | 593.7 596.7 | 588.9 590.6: 0.19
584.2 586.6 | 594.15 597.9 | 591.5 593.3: -0.02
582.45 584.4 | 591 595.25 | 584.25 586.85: 0.10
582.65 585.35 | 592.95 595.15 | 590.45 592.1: 0.00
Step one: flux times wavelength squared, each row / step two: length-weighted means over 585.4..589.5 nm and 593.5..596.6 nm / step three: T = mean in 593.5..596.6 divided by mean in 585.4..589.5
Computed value 1.1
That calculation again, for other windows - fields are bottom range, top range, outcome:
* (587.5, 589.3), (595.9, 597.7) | 1.12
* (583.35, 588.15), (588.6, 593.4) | 0.95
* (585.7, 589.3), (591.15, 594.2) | 1.07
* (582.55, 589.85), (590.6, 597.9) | 1.04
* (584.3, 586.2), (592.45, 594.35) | 1.01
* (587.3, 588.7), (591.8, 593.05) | 1.04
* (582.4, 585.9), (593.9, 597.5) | 1.00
